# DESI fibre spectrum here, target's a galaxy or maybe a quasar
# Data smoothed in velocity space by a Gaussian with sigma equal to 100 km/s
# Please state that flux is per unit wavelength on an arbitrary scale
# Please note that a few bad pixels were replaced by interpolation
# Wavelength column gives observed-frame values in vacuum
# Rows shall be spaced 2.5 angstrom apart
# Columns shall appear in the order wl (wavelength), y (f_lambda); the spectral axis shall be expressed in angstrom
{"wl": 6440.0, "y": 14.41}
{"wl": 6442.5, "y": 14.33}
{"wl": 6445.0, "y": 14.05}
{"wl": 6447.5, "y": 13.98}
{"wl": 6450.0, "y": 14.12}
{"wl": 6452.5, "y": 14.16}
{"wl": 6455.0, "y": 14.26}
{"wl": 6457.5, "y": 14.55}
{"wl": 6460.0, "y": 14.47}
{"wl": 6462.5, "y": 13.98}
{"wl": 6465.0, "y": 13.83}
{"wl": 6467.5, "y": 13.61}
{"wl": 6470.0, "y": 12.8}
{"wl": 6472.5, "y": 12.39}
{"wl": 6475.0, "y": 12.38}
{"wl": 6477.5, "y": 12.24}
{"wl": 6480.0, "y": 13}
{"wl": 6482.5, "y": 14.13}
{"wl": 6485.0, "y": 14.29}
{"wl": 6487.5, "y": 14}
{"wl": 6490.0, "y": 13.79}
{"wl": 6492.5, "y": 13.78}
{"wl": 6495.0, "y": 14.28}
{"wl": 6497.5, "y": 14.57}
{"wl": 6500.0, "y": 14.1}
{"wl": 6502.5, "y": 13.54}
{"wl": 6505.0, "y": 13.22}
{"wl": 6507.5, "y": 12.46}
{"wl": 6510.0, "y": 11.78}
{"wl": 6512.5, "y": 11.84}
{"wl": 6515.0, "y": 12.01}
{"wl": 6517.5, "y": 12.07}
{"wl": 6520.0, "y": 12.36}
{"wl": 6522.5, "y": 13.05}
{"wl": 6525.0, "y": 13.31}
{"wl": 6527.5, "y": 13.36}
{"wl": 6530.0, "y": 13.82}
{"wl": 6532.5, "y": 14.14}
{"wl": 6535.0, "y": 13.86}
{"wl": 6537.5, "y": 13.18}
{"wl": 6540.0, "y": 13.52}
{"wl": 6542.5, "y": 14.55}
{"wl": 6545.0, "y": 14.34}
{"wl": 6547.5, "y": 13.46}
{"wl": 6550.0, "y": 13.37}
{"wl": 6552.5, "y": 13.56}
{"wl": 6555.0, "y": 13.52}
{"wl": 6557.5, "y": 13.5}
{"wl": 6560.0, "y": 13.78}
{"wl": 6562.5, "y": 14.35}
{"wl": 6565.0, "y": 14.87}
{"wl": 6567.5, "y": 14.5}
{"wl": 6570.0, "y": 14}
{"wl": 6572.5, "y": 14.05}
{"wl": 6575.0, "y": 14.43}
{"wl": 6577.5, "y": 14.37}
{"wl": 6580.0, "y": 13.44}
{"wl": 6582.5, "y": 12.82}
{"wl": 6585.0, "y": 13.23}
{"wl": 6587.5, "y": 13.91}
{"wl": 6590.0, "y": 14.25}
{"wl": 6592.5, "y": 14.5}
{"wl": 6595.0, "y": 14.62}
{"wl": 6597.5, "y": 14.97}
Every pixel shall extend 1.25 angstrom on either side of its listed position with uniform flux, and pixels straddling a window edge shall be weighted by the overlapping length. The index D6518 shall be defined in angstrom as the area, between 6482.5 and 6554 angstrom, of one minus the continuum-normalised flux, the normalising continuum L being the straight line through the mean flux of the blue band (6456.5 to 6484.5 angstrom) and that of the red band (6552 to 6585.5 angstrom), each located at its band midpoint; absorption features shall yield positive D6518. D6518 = 1.2 angstrom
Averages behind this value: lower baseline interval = 13.4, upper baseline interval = 13.9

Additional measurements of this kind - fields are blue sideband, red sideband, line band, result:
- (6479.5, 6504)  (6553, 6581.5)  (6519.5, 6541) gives 0.9 angstrom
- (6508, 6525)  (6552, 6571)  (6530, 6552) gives -0.9 angstrom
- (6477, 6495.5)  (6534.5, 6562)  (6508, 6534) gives 1.8 angstrom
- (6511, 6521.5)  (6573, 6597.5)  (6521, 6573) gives -3.5 angstrom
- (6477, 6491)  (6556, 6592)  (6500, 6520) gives 1.8 angstrom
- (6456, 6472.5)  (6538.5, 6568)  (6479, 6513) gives 0.7 angstrom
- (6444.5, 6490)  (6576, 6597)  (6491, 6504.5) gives -0.3 angstrom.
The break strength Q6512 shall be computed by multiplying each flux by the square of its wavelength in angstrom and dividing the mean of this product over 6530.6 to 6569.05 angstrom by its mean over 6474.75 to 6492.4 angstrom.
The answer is 1.05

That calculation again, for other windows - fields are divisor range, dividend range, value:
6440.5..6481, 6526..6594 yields 1.05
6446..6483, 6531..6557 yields 1.04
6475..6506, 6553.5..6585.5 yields 1.04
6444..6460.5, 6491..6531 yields 0.94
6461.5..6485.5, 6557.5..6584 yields 1.09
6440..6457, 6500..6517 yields 0.90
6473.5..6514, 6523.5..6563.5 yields 1.05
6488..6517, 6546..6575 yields 1.07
